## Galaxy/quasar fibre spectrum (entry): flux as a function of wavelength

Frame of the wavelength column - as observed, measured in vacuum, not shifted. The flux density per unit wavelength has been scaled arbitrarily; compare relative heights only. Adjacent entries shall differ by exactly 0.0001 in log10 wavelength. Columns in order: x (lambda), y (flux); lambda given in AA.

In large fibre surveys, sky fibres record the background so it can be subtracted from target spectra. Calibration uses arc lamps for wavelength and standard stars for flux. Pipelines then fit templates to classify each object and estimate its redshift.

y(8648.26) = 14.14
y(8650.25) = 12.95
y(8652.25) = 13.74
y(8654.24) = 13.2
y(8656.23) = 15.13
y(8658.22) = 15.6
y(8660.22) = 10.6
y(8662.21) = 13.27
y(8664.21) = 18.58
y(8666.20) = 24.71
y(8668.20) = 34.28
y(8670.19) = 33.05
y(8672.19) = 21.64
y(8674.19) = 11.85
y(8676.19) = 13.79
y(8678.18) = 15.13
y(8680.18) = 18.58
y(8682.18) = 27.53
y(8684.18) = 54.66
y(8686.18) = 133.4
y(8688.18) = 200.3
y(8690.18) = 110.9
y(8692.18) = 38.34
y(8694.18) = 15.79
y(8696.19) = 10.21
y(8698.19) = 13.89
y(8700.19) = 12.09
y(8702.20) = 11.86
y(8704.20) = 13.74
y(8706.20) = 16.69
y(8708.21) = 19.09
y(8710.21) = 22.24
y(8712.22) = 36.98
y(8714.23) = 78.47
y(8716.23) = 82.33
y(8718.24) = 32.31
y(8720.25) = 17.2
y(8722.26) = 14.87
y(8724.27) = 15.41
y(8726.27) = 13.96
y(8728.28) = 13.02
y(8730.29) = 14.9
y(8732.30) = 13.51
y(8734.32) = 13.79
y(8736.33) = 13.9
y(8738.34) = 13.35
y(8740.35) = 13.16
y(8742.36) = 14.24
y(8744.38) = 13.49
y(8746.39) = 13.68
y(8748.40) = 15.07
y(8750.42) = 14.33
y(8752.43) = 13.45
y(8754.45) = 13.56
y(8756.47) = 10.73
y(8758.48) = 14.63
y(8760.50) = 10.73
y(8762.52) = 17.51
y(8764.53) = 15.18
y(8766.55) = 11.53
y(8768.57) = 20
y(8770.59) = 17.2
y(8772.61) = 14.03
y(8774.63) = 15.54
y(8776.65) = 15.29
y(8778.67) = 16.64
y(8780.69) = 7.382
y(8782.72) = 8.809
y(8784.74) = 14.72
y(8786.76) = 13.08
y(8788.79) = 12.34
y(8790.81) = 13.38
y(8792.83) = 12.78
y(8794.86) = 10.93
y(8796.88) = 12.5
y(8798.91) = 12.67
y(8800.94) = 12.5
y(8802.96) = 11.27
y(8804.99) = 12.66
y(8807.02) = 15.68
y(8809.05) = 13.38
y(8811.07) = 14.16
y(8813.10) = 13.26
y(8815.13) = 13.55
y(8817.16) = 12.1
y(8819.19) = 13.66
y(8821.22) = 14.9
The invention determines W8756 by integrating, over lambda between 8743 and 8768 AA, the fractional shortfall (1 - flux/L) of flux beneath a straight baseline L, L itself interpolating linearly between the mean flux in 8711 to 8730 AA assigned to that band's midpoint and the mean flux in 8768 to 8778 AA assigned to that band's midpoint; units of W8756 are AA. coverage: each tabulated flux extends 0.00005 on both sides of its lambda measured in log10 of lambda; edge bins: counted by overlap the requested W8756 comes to 9.0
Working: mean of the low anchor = 33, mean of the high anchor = 16.3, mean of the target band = 13.8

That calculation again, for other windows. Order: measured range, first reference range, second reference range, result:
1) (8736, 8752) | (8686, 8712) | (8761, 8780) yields 7.5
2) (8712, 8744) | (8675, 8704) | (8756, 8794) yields 8.8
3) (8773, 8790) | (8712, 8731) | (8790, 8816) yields 4.7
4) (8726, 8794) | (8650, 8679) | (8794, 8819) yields 3.6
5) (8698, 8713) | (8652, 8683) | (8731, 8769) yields -1.6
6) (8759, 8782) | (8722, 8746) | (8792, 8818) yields -2.0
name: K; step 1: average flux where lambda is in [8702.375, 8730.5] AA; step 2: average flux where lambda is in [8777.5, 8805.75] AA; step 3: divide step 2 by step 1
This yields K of 0.44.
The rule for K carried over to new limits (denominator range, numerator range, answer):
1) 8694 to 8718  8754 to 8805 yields 0.47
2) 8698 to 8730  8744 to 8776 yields 0.56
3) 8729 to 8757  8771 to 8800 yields 0.95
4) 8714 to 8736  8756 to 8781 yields 0.56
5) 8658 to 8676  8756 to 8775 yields 0.73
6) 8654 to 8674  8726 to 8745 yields 0.69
